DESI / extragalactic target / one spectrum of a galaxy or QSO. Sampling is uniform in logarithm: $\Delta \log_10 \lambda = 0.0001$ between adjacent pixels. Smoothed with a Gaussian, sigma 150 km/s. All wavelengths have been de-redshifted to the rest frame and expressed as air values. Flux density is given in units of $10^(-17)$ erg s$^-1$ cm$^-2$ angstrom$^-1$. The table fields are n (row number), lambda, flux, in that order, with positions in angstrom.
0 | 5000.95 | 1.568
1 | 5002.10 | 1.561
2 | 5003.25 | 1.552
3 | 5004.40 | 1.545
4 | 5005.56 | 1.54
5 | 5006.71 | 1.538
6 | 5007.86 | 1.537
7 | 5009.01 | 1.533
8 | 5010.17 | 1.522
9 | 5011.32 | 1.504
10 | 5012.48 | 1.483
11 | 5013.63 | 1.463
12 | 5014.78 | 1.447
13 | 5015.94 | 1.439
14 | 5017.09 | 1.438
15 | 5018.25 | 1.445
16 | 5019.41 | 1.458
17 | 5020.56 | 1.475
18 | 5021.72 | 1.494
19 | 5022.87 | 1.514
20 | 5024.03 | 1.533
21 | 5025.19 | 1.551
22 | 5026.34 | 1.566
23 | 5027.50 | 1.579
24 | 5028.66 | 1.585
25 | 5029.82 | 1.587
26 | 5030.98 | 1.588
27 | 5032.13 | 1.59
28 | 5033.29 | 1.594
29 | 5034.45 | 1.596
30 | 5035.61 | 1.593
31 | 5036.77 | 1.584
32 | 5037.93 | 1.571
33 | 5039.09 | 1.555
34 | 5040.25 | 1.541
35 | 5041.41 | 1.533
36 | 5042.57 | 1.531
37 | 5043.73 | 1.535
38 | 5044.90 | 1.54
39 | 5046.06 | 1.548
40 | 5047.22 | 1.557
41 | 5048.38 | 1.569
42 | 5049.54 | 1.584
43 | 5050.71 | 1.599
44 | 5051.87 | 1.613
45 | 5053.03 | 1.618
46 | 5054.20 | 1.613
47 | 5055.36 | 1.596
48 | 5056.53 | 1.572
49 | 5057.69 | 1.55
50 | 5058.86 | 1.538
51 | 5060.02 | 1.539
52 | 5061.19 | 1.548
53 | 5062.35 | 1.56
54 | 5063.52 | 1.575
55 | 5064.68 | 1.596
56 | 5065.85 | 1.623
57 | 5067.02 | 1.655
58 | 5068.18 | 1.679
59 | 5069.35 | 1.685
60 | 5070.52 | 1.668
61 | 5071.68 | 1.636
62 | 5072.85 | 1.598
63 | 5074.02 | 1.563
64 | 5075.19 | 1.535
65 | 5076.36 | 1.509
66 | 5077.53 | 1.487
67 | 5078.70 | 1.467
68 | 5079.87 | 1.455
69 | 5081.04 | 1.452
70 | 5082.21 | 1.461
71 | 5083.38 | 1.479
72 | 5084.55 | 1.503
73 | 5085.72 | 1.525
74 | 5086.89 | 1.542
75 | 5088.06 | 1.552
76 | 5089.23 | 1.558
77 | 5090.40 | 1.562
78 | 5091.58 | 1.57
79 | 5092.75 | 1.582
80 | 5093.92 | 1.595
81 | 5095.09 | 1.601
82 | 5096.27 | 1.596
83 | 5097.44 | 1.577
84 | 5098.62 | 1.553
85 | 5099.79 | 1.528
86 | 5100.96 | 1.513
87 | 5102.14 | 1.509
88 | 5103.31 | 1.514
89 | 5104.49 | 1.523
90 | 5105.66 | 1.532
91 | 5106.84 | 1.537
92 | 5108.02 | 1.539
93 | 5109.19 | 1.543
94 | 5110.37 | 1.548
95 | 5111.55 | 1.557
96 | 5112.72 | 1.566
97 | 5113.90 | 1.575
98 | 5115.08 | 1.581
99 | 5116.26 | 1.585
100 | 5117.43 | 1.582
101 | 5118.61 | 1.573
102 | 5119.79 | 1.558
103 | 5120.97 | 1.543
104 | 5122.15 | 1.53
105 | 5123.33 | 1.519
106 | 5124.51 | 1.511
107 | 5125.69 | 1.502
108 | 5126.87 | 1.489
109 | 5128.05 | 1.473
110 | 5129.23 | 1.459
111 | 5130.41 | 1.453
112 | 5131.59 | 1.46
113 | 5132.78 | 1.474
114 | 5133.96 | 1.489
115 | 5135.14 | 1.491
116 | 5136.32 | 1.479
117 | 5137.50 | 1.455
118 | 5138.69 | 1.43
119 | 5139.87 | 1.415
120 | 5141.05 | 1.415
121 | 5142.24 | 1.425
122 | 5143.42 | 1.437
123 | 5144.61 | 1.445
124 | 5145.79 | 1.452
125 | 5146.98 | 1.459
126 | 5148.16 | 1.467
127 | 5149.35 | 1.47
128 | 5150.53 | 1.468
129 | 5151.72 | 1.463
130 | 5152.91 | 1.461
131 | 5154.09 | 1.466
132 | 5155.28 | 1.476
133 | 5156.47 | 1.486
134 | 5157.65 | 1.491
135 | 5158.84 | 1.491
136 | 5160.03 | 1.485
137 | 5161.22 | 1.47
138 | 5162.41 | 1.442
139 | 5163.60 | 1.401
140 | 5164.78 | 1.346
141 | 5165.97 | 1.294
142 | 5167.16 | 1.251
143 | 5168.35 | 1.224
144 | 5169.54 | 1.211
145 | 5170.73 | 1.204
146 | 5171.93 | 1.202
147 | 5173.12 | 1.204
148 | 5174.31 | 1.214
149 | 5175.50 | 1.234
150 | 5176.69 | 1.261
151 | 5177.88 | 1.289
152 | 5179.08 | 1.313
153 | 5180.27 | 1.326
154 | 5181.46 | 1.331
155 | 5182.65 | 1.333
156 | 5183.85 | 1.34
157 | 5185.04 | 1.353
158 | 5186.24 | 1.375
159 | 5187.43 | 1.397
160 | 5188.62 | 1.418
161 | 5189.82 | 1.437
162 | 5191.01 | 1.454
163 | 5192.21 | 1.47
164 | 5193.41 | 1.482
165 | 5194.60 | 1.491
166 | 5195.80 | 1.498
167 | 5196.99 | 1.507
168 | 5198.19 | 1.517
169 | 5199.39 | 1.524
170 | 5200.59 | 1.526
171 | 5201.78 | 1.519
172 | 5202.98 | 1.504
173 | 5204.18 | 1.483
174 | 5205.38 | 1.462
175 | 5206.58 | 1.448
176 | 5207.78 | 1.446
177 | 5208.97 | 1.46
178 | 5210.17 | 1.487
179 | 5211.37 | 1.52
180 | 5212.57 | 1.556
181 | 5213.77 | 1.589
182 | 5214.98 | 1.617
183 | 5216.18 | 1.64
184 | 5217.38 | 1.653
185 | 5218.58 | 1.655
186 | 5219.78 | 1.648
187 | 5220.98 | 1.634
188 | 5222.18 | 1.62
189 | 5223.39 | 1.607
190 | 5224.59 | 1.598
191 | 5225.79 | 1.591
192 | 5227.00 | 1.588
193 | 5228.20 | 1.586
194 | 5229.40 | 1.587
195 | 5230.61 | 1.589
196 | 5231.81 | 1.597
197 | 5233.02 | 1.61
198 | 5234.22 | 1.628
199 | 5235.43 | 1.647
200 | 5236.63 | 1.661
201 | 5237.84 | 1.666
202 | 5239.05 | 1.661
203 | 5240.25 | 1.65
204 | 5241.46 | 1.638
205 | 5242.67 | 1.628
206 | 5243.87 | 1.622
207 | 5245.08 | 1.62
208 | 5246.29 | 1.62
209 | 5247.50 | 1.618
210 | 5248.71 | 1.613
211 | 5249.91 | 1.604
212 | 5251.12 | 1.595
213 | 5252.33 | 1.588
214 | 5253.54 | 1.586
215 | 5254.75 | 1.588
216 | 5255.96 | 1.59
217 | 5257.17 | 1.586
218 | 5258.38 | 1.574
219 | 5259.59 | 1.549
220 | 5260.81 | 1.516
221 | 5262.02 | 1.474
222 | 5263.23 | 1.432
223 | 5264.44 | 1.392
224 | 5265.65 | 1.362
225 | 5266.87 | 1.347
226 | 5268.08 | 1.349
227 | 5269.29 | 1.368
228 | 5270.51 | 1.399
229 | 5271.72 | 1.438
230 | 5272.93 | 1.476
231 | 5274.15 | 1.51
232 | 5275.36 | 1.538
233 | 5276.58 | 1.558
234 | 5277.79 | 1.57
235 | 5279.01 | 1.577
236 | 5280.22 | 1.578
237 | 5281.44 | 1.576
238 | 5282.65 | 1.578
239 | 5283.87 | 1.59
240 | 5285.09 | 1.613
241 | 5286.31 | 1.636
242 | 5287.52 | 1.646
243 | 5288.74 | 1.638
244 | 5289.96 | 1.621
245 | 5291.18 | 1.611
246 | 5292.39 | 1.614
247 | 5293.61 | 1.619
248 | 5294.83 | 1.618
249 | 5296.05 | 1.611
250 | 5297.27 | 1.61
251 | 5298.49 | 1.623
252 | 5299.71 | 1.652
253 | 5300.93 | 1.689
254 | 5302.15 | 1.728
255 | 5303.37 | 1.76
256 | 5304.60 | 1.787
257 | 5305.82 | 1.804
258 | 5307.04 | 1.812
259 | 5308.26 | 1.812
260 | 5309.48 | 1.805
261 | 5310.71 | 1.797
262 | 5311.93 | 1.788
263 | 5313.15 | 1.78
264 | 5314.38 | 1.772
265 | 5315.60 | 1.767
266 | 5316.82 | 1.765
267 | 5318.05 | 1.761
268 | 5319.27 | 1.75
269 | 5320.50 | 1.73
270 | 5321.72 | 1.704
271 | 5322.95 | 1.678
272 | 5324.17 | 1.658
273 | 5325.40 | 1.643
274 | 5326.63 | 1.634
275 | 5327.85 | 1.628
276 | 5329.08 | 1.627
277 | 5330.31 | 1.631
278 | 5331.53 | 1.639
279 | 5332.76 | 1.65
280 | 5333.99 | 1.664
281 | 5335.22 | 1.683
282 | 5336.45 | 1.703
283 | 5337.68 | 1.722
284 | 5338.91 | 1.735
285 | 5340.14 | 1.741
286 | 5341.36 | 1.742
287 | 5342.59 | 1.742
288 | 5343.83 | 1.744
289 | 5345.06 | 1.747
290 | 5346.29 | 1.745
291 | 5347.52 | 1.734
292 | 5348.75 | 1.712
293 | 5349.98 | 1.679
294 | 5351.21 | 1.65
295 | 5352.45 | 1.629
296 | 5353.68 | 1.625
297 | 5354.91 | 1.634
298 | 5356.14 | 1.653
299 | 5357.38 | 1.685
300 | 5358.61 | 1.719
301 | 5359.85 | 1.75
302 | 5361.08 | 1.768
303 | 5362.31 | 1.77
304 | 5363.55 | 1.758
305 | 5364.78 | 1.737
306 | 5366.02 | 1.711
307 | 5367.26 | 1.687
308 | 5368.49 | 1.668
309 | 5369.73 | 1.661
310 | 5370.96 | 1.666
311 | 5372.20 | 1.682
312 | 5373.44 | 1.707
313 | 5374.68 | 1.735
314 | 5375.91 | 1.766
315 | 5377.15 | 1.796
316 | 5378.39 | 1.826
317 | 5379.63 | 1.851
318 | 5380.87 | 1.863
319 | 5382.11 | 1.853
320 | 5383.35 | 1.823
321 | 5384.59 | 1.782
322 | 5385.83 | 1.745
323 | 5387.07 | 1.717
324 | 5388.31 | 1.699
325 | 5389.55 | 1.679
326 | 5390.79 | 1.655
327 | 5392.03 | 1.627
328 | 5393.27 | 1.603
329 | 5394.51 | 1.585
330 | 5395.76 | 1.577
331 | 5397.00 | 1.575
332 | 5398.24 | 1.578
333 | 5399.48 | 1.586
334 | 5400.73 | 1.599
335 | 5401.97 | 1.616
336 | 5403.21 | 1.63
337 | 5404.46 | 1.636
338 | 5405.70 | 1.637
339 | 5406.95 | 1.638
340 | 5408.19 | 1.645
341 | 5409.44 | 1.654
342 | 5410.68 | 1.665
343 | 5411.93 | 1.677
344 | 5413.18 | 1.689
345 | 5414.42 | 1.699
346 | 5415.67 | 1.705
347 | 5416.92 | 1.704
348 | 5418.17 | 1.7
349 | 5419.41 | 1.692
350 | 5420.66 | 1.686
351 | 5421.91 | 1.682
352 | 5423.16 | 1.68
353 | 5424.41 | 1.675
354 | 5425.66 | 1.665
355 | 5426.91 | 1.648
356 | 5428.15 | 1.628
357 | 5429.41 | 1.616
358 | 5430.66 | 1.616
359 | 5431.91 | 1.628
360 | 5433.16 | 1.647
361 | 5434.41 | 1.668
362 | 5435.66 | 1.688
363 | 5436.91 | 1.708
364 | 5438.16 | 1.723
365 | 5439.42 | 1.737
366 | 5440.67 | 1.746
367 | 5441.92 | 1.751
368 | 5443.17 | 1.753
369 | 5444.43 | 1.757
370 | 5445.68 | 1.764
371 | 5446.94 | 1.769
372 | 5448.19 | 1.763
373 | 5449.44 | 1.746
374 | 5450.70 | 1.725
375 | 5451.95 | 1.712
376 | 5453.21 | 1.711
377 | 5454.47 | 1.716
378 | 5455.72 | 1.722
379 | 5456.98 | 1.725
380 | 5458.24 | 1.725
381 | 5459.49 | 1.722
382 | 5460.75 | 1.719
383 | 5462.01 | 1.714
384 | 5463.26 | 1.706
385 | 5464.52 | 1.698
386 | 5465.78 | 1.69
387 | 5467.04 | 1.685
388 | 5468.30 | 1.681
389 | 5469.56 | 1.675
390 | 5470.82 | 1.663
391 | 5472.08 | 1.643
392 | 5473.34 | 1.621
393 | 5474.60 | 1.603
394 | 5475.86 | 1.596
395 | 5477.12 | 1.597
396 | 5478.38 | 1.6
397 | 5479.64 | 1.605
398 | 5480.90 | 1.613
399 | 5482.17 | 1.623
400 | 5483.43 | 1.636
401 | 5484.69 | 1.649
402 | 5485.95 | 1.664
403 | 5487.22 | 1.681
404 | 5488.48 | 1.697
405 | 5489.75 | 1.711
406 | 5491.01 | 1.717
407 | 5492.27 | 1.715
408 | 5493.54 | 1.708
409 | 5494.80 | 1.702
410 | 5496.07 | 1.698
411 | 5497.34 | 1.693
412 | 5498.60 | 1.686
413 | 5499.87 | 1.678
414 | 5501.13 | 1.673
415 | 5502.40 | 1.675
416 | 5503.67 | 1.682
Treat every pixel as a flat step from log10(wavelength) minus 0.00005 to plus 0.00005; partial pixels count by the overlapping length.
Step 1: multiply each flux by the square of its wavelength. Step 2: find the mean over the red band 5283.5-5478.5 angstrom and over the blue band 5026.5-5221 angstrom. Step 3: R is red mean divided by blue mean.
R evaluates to 1.2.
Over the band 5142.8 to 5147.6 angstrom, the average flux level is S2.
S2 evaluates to 1.45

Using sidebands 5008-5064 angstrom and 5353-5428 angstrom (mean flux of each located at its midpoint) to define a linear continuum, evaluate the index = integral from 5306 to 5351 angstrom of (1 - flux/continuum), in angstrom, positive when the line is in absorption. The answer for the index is -1.5 angstrom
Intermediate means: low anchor 1.54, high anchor 1.69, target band 1.72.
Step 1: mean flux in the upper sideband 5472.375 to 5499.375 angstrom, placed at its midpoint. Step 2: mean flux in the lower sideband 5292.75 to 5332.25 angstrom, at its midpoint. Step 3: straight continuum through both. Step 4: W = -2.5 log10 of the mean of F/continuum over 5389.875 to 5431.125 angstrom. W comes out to 0.02 mag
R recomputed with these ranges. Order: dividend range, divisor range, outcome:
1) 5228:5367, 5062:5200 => 1.19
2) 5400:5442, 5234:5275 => 1.15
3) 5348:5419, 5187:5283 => 1.16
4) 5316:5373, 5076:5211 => 1.25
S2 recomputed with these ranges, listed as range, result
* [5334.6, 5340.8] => 1.72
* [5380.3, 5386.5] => 1.81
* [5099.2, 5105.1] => 1.52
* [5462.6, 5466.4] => 1.7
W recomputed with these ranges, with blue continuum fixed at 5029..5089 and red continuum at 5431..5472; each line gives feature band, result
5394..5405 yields 0.06 mag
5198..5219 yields 0.06 mag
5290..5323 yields -0.04 mag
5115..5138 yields 0.06 mag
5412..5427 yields 0.01 mag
